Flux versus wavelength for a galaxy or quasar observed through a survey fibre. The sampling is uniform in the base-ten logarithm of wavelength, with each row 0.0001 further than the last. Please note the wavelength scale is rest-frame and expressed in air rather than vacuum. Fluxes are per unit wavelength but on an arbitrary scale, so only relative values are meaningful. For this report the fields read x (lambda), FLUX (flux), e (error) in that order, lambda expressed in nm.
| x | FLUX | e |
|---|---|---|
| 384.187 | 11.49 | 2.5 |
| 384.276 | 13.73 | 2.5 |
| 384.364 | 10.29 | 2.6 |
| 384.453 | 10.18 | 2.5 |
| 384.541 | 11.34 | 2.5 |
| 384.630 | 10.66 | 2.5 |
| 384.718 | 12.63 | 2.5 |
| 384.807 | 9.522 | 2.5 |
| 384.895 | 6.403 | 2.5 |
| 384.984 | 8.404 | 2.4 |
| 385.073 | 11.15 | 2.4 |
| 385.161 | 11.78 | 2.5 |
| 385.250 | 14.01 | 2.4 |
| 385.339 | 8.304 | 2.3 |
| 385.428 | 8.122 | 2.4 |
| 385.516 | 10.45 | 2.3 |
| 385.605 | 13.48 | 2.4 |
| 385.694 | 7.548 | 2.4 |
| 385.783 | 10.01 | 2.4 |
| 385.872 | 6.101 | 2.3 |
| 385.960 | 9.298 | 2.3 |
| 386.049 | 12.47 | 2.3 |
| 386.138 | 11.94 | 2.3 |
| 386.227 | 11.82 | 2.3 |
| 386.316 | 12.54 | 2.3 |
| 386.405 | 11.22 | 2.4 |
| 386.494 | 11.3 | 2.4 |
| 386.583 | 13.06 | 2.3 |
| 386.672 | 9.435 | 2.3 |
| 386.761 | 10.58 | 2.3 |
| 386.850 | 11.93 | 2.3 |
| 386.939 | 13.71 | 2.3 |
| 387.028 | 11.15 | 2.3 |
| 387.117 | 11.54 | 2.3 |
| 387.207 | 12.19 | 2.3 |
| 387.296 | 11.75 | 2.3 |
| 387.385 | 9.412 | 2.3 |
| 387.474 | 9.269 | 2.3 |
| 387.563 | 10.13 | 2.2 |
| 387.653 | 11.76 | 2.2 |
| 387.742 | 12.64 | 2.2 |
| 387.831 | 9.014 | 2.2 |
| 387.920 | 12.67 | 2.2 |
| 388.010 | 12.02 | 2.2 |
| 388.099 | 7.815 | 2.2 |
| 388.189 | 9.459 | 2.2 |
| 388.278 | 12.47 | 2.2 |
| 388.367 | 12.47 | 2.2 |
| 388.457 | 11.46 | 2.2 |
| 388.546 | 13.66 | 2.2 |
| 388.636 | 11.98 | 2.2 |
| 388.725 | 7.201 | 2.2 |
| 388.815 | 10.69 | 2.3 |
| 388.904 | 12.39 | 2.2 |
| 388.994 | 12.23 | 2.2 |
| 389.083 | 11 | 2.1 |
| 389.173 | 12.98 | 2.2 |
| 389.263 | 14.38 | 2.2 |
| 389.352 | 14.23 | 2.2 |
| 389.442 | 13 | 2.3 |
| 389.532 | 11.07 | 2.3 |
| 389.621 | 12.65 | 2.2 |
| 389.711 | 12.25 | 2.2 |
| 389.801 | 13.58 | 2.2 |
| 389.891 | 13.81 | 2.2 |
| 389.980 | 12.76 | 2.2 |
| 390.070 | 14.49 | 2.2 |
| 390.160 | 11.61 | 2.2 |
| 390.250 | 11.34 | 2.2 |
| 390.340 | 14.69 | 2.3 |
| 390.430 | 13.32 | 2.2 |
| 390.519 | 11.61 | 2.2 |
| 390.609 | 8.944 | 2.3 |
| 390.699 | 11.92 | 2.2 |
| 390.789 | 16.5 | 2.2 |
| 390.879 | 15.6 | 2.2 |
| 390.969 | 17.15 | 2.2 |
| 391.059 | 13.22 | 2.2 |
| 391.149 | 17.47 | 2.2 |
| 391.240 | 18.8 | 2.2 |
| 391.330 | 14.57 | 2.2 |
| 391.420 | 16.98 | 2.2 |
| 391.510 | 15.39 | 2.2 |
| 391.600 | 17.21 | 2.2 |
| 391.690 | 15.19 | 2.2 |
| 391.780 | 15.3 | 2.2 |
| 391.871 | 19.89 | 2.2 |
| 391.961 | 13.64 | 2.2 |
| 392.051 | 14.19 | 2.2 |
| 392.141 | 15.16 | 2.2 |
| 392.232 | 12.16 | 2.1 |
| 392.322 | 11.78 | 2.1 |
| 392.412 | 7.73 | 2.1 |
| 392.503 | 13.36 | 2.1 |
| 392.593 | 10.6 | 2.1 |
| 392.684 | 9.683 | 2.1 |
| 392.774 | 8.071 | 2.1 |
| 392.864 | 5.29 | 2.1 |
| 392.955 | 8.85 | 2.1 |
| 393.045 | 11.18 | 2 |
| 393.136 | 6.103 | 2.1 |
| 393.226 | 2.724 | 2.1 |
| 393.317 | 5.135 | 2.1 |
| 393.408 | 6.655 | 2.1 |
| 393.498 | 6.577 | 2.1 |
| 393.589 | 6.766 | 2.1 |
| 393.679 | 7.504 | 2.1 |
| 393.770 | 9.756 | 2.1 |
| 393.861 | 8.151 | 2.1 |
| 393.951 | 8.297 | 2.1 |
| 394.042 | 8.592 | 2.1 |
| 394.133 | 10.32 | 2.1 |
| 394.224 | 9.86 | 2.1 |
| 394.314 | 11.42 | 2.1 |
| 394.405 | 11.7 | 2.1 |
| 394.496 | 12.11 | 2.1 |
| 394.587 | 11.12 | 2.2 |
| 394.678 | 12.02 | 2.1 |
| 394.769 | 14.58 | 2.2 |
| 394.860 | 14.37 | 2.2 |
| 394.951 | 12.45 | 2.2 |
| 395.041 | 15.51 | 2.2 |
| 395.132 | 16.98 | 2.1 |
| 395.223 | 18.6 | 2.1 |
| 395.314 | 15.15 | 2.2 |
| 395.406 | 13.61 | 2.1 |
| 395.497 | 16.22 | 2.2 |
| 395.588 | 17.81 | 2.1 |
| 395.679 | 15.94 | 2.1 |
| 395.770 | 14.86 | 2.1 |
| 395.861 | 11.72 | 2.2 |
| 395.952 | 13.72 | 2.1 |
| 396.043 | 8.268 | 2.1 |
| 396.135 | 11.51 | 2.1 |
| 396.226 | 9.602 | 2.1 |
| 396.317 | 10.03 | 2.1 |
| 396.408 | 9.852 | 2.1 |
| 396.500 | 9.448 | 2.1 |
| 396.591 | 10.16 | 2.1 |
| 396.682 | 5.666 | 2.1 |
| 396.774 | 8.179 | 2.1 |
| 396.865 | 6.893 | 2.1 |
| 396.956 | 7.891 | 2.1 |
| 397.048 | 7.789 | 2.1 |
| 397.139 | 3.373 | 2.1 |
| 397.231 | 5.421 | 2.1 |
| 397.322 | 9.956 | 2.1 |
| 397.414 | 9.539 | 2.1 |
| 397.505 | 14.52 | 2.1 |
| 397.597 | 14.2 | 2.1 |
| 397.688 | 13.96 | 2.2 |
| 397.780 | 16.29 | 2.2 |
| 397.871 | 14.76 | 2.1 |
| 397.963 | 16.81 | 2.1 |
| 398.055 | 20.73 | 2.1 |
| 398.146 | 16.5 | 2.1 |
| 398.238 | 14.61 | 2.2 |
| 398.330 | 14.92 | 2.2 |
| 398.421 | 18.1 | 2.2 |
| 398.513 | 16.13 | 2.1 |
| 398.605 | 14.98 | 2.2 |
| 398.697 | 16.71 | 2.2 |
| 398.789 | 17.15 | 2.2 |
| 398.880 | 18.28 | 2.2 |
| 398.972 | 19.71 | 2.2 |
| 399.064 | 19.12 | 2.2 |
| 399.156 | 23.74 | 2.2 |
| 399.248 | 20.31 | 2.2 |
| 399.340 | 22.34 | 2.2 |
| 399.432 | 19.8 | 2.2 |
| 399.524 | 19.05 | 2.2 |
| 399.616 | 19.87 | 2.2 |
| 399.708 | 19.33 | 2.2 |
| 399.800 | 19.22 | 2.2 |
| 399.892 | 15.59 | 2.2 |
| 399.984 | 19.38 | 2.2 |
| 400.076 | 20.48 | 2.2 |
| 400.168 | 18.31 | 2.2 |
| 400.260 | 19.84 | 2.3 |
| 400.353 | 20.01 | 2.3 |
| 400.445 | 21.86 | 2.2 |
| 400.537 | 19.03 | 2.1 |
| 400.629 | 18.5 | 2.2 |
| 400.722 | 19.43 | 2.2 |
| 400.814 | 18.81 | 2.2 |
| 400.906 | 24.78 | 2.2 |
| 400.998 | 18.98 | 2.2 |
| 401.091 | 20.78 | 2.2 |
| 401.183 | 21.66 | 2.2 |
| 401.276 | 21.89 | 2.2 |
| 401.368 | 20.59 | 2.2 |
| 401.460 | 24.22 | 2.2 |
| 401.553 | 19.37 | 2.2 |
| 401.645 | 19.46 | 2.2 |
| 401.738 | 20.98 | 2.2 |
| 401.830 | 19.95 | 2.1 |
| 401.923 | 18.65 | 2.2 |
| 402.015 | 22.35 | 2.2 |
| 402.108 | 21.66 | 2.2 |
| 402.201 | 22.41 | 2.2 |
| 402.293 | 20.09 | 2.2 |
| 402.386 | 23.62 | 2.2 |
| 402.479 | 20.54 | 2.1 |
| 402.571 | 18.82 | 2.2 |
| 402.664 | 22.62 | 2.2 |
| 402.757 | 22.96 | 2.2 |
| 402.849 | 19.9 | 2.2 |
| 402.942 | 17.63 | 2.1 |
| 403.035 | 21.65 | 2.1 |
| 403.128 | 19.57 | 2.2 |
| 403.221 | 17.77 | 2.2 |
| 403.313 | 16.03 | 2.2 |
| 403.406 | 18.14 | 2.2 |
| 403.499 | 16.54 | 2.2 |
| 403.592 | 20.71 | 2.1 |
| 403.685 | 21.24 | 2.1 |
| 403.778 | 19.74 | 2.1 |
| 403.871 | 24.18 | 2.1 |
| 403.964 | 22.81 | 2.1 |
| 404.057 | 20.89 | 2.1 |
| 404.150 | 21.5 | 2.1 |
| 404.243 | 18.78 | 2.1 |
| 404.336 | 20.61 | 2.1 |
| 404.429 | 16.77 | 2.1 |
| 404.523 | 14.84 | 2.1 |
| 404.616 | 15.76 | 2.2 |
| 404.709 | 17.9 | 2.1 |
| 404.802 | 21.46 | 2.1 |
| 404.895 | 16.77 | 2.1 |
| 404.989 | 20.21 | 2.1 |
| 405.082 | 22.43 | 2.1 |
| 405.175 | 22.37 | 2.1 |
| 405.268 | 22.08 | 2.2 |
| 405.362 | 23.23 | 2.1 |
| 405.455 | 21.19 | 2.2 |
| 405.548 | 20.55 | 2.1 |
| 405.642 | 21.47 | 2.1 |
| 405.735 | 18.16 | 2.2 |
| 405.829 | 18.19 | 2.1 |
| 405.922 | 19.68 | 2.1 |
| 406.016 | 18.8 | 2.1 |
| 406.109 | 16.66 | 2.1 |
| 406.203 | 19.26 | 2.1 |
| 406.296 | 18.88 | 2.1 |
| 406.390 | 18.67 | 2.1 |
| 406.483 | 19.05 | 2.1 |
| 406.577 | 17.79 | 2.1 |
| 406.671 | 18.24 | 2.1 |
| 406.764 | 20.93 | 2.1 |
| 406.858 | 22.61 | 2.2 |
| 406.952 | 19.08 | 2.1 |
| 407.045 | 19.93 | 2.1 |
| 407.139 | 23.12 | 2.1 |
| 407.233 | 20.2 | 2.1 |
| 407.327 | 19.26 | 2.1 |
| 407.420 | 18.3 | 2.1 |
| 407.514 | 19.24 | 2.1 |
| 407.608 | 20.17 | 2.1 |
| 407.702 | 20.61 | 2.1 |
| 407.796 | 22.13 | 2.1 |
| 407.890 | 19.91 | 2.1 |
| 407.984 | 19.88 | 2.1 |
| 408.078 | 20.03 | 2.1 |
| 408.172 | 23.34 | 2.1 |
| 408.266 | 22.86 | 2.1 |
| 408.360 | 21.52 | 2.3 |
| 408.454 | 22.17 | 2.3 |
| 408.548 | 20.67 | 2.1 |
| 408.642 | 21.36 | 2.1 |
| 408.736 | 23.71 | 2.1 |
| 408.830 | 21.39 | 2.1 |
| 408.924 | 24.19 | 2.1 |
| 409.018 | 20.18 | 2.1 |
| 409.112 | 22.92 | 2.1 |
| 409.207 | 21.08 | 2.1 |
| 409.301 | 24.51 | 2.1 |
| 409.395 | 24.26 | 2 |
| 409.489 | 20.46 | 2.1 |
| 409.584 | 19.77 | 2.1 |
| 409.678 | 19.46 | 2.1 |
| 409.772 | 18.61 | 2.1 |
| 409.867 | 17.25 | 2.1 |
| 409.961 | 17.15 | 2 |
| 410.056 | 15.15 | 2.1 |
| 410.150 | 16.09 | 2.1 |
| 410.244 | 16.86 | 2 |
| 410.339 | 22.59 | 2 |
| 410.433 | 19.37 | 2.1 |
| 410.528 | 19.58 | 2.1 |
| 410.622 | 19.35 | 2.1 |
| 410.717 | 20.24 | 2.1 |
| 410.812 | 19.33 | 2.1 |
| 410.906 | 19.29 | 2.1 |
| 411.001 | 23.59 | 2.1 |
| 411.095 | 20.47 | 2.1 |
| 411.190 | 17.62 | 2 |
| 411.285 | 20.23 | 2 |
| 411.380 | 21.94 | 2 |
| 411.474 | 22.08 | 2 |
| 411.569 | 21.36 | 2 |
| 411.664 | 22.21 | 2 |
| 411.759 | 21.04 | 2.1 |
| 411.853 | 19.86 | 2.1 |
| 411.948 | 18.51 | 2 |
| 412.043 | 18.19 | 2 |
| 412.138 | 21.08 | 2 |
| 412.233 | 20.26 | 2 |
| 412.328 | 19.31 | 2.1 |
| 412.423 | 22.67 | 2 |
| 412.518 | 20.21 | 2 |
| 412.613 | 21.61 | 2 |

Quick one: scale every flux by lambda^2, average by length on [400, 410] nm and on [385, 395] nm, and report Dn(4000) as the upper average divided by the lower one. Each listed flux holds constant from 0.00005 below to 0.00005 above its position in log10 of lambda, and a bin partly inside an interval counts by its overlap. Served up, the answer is 1.89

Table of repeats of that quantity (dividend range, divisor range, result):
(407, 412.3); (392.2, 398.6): 1.94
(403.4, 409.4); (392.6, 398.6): 1.90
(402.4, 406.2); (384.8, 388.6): 2.00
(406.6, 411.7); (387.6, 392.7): 1.73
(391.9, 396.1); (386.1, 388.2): 1.04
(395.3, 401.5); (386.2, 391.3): 1.36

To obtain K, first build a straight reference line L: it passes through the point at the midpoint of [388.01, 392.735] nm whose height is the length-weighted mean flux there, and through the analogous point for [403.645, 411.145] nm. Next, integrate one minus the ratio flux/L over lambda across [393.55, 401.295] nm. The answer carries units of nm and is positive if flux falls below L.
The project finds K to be 0.70 nm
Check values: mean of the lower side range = 13.1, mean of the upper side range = 20.2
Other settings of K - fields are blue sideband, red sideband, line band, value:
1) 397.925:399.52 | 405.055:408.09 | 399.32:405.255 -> -0.309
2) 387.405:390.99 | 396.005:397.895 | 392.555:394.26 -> 0.471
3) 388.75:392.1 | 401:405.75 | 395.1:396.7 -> 0.362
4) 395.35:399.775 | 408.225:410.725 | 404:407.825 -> -0.230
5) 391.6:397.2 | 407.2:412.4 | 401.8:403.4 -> -0.434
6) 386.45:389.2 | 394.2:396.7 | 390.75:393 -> -0.321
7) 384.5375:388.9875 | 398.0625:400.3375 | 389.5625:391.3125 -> -0.083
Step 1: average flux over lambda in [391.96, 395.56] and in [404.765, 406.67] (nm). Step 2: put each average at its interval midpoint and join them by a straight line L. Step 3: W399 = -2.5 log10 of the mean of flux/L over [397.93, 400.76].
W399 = -0.24 mag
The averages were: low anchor 10.9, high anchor 19.8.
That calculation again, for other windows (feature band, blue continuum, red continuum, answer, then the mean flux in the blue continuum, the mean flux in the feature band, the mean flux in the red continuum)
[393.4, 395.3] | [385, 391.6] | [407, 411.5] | 0.279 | 12.1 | 11.3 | 20.5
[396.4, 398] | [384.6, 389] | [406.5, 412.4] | 0.435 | 10.9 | 10.2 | 20.4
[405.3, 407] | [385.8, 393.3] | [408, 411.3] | -0.034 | 12.1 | 19.6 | 20.5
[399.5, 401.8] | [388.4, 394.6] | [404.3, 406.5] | -0.193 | 11.8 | 20.1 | 19.4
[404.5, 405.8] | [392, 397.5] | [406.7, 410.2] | -0.100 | 10.5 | 20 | 20.6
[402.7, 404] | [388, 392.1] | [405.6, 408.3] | -0.081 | 13.4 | 19.9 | 19.9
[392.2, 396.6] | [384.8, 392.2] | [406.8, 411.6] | 0.322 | 12.3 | 10.9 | 20.5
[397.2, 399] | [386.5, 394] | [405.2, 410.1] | 0.034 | 11.8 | 15.2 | 20.4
